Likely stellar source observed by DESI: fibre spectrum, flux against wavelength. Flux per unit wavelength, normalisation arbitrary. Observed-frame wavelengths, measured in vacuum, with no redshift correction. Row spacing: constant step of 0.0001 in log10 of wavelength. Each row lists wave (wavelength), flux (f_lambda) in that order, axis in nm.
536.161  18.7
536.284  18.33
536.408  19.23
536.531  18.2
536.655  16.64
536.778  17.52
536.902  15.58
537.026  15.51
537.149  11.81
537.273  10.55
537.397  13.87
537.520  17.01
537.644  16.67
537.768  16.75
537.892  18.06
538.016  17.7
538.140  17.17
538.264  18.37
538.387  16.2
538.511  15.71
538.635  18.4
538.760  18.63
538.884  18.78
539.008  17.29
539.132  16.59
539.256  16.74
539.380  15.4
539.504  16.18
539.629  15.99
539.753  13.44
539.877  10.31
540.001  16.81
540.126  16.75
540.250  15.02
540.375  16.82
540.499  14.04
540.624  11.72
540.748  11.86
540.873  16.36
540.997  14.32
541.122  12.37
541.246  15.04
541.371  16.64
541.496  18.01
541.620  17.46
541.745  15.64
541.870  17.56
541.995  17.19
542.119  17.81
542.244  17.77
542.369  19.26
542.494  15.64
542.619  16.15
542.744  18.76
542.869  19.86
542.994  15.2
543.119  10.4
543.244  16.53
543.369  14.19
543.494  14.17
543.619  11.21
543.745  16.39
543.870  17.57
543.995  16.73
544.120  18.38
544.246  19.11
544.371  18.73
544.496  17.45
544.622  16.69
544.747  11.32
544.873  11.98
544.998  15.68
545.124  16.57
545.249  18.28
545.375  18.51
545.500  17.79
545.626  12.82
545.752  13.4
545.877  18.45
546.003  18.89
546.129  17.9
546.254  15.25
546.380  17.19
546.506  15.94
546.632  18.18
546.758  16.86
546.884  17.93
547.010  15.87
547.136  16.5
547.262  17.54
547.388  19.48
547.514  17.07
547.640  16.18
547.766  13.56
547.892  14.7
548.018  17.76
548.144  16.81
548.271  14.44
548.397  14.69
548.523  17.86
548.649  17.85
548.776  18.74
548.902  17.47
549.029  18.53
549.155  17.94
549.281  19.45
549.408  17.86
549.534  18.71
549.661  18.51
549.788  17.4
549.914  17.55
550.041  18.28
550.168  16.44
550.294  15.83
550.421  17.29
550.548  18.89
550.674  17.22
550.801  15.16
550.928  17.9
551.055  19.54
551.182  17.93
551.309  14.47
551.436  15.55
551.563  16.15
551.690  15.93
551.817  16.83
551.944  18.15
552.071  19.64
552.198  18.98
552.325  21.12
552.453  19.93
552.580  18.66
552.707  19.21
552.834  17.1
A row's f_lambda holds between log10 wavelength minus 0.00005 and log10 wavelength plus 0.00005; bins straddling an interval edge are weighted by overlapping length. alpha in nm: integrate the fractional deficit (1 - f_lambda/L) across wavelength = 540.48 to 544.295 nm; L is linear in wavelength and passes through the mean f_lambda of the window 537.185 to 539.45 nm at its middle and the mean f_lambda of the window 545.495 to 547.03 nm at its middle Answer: 0.16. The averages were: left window 16.6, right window 16.6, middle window 15.9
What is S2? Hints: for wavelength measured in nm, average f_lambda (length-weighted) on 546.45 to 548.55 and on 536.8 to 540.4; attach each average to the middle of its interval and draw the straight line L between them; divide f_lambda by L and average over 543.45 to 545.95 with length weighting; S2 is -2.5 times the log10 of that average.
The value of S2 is 0.02 mag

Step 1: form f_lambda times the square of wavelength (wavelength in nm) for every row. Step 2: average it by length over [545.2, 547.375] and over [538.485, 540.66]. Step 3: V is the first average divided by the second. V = 1.10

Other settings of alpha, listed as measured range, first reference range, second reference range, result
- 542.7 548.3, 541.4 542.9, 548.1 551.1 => 0.38 nm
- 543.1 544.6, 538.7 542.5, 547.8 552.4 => 0.03 nm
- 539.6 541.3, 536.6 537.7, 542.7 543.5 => 0.11 nm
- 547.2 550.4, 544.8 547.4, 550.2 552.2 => -0.06 nm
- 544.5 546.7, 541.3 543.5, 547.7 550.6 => 0.09 nm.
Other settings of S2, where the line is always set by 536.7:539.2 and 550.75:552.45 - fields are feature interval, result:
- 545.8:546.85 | -0.01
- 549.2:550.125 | -0.05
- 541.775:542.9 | -0.05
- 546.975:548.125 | 0.04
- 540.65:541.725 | 0.10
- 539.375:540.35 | 0.11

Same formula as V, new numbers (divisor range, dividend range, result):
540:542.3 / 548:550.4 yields 1.15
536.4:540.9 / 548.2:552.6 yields 1.16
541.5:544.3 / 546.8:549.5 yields 1.05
